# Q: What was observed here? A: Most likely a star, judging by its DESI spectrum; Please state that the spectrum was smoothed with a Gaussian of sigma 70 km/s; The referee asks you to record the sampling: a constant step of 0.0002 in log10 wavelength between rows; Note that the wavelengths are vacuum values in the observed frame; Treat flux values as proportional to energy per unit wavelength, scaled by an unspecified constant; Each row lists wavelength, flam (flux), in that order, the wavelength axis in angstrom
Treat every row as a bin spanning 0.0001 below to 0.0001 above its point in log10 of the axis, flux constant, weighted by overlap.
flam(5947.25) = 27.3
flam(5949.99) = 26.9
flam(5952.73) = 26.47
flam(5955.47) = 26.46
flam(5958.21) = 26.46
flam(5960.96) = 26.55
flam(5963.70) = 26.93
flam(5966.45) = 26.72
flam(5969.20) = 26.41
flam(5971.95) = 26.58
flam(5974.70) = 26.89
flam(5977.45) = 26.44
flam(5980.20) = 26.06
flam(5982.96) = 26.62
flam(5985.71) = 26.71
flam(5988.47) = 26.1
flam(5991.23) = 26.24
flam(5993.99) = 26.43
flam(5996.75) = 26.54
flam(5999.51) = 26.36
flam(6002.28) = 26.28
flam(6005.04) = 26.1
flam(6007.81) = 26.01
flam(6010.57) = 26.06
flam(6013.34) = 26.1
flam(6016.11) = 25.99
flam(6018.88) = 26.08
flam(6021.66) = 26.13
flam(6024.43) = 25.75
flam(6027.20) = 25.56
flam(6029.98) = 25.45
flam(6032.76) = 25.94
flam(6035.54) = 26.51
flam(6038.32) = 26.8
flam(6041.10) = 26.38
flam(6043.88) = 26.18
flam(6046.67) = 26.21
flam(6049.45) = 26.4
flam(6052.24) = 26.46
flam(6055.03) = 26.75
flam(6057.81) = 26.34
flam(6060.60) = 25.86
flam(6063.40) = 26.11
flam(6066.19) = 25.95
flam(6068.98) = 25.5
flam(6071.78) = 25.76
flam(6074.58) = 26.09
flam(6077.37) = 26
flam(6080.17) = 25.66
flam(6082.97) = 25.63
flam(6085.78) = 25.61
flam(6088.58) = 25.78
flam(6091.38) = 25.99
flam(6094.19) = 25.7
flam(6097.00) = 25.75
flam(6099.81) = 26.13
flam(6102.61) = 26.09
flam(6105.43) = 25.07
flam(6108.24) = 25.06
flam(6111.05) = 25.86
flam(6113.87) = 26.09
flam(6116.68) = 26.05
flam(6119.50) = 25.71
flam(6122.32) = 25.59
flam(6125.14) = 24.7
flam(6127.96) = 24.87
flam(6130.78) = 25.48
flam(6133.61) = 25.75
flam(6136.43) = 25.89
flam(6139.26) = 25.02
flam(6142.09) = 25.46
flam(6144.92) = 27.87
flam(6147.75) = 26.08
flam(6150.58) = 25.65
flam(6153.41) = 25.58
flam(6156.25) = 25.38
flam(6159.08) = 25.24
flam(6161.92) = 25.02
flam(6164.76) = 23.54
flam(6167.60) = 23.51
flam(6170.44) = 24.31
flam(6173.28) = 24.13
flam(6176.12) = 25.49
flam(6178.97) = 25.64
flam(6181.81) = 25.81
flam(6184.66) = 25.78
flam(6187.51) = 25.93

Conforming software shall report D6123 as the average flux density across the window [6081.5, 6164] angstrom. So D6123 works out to 25.6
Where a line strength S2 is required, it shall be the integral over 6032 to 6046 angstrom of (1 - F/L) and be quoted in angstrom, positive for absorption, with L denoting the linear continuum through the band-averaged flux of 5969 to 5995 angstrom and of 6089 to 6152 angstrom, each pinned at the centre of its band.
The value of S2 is -0.1 angstrom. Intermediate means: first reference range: 26.5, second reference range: 25.7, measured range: 26.4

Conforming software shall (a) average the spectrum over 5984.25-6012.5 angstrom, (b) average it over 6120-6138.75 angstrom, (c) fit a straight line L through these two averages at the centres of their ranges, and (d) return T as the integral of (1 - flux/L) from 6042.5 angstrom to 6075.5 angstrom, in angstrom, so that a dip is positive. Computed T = -0.3 angstrom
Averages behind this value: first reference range 26.3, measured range 26.1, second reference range 25.4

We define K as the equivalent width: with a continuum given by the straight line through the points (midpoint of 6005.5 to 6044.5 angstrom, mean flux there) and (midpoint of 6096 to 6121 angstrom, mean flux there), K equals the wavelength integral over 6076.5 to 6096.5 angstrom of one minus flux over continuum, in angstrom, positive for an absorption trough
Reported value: 0.1 angstrom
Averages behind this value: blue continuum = 26.1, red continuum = 25.8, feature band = 25.8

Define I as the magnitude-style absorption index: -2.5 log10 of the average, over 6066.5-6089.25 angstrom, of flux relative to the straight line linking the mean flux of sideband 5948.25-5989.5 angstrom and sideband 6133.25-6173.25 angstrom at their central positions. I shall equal 0.00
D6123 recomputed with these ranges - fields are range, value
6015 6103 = 26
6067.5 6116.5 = 25.8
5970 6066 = 26.2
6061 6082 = 25.9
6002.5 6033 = 25.9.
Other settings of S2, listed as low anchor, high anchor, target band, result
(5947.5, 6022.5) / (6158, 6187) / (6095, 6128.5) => -0.30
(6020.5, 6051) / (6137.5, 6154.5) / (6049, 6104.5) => 0.20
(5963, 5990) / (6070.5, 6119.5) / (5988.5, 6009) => 0.09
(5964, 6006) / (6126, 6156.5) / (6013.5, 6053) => 0.15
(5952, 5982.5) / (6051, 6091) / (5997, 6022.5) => 0.16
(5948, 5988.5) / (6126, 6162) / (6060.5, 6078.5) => 0.10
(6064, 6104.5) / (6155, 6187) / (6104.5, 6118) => -0.05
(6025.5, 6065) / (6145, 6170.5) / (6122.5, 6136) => 0.05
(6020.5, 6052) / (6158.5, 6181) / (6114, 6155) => -1.12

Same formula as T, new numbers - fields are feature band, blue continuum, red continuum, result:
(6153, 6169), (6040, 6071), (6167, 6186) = 0.3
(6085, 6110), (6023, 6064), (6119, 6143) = 0.0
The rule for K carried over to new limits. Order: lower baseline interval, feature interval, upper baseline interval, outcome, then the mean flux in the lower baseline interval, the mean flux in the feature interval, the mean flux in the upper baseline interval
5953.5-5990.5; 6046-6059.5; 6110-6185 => -0.2 angstrom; 26.5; 26.4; 25.4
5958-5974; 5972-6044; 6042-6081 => 0.5 angstrom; 26.6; 26.2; 26.1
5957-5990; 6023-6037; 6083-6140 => 0.2 angstrom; 26.5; 25.9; 25.6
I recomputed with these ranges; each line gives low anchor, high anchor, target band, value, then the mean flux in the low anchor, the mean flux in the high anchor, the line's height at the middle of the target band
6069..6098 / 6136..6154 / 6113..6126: 0.010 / 25.8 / 26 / 25.9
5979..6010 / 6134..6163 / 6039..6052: -0.009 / 26.3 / 25.7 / 26.1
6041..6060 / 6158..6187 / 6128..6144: -0.009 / 26.4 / 24.9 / 25.3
